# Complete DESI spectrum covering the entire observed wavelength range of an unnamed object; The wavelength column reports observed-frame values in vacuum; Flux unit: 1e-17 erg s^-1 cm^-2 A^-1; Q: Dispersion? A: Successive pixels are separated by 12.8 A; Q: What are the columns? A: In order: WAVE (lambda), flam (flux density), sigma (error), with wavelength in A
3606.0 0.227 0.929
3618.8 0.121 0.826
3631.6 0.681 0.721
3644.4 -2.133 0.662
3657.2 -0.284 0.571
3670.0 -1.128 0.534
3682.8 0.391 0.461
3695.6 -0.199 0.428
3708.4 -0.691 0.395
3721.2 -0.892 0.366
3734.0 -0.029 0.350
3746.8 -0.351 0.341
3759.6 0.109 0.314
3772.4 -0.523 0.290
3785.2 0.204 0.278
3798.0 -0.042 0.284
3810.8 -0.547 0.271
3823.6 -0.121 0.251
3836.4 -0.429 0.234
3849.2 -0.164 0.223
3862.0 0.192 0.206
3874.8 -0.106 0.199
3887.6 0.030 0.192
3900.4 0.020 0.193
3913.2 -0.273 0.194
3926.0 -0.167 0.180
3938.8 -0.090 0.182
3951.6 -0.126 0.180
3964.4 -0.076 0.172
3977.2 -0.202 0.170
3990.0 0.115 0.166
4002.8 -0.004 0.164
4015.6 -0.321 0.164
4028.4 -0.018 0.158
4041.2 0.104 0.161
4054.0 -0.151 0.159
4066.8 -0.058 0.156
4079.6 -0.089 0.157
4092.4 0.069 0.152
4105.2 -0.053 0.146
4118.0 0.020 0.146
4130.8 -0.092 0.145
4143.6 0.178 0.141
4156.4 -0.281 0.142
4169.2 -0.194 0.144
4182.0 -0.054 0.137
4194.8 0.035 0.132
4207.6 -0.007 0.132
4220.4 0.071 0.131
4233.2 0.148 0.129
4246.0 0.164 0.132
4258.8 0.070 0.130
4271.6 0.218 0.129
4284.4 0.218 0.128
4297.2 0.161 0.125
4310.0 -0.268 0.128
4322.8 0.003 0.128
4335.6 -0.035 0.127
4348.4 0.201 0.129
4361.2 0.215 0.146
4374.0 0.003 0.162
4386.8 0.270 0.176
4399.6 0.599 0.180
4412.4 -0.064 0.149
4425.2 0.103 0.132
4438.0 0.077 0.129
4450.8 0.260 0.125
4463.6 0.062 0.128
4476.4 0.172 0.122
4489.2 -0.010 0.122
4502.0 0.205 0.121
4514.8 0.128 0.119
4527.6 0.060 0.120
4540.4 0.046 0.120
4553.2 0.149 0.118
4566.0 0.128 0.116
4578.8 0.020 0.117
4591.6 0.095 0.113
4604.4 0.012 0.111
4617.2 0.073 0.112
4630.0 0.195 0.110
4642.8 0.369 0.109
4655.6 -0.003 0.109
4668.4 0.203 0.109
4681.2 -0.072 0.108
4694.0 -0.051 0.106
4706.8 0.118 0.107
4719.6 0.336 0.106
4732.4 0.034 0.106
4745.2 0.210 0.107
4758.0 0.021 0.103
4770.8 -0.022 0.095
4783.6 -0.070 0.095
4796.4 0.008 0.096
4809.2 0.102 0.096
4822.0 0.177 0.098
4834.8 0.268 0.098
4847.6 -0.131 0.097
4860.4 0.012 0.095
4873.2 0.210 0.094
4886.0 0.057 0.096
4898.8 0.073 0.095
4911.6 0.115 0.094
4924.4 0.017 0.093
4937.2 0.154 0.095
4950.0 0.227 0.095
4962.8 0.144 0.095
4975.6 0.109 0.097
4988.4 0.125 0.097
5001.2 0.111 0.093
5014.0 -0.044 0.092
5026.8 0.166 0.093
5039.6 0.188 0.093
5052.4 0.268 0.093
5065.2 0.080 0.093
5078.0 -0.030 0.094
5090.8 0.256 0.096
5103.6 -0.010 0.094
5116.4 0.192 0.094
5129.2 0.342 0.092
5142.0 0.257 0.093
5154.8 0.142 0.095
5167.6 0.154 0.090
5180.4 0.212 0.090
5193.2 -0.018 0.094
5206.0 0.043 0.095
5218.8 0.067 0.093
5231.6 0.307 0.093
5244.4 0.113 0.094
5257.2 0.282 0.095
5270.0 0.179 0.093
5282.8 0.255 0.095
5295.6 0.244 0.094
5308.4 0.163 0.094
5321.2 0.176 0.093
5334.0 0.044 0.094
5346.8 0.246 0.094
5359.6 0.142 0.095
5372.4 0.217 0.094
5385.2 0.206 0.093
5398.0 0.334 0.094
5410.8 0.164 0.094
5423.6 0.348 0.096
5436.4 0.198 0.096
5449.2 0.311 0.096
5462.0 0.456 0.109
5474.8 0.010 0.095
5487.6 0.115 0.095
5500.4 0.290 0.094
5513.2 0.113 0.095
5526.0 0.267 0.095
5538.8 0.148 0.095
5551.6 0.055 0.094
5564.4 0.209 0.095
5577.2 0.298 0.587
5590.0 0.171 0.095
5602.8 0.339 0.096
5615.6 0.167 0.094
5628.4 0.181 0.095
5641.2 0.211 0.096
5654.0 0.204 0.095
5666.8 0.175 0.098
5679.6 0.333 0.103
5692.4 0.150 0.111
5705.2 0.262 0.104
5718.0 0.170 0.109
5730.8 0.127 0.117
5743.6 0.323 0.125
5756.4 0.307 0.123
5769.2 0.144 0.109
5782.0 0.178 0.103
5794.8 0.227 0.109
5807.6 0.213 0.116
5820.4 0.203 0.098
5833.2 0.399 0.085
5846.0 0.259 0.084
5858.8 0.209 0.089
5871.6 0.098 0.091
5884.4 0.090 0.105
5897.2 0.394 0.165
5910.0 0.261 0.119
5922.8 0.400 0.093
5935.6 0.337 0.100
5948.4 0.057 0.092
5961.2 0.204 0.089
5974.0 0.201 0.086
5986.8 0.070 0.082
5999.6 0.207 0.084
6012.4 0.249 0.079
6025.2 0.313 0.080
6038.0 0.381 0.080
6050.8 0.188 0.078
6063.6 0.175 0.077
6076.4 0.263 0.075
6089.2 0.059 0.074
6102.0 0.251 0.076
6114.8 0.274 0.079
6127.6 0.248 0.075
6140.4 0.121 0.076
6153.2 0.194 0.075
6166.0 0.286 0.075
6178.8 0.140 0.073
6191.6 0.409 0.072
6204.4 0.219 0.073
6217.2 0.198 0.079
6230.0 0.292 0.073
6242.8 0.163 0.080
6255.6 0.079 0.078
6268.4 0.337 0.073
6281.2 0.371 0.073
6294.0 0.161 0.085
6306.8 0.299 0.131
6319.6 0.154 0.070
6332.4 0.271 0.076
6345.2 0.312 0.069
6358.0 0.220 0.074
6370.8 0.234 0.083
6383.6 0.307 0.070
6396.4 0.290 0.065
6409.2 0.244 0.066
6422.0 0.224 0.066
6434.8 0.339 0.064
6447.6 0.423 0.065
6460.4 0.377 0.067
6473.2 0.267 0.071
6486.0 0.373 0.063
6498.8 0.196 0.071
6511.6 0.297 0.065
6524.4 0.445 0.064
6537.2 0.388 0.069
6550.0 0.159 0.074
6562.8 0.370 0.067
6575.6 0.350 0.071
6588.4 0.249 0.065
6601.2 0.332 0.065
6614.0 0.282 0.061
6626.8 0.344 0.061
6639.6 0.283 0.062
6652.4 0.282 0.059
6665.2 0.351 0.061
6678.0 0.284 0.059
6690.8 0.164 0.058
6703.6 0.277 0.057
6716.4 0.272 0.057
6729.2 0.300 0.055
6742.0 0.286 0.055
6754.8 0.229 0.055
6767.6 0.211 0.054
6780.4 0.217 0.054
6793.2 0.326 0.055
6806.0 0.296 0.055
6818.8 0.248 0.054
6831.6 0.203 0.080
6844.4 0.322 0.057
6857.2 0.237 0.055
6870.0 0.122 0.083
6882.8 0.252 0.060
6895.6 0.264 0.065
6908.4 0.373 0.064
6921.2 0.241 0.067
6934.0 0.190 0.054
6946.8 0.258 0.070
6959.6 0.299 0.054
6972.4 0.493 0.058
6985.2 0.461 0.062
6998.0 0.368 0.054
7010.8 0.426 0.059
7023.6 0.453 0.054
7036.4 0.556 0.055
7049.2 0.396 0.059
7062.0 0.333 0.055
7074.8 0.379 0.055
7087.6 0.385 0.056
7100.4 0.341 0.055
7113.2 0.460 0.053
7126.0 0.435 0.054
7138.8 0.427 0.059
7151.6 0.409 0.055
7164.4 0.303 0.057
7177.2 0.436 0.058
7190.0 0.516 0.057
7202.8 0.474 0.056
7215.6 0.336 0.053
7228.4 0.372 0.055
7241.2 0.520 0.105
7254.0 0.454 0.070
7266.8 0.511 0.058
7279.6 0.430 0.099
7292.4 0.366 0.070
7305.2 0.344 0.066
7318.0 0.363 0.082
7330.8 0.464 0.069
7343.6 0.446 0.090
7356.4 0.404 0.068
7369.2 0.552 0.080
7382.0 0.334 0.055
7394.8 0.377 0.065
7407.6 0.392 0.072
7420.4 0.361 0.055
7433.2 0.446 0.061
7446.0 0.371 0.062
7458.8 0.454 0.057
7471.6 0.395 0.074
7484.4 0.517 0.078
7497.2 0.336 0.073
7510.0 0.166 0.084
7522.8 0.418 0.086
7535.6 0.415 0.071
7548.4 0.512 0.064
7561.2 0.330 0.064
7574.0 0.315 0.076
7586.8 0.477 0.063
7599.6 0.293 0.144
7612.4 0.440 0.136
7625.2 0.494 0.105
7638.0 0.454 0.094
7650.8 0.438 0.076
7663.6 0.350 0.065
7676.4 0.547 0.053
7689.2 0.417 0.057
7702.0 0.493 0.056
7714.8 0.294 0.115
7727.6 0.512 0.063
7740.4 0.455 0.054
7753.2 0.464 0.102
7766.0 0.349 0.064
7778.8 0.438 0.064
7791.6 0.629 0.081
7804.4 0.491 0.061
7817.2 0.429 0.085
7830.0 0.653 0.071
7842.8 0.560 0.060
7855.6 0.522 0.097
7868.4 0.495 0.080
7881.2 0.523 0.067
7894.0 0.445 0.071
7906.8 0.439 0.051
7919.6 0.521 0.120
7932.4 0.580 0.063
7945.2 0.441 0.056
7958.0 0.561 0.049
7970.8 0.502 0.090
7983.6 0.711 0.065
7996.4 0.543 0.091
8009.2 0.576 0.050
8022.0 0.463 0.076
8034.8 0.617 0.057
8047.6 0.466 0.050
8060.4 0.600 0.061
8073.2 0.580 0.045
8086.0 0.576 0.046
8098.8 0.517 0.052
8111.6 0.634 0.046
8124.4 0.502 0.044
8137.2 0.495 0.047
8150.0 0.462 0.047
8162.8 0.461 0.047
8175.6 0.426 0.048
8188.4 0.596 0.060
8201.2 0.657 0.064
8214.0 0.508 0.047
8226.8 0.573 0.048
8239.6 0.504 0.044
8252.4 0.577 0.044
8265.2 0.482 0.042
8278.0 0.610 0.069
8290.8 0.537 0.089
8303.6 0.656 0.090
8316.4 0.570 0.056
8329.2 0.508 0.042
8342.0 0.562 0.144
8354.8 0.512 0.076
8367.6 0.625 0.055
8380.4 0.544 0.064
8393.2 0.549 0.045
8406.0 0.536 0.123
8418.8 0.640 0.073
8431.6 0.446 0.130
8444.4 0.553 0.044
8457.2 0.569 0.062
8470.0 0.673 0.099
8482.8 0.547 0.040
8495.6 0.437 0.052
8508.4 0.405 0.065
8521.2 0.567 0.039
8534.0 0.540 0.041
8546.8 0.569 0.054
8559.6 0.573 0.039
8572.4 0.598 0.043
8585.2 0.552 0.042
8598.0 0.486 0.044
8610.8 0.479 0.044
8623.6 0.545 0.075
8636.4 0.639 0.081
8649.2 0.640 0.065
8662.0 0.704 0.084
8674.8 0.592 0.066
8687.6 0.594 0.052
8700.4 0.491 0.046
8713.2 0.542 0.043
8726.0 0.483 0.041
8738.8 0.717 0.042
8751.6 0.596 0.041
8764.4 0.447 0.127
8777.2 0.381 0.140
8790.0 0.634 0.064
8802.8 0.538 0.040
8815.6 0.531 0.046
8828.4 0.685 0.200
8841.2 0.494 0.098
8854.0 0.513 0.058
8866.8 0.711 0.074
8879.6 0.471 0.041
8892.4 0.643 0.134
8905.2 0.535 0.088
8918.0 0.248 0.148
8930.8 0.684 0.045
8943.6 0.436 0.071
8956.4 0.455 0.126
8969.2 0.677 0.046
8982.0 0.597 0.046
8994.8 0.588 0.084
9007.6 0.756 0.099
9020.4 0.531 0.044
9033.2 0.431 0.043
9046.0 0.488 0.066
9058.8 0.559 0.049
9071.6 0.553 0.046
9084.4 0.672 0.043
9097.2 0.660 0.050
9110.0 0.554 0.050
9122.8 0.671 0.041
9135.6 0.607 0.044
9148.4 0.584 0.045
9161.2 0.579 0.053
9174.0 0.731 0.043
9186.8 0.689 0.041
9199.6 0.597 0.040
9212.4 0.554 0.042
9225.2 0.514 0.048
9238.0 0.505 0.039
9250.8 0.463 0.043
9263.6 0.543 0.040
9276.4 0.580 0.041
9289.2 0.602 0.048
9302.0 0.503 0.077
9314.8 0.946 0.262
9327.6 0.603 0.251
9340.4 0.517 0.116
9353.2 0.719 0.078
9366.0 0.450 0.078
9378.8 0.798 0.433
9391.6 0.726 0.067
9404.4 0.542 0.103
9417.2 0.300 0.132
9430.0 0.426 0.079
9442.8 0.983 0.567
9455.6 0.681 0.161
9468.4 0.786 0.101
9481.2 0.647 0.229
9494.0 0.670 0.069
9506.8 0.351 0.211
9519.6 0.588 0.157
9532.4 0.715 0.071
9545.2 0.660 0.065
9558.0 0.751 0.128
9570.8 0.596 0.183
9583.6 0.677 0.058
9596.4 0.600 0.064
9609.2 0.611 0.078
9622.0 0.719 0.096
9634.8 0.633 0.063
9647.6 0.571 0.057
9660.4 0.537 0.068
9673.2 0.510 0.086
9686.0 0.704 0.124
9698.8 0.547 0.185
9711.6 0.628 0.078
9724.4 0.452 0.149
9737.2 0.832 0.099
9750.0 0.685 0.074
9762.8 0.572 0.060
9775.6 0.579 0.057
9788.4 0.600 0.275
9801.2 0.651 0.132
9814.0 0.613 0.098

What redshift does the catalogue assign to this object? 0.75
